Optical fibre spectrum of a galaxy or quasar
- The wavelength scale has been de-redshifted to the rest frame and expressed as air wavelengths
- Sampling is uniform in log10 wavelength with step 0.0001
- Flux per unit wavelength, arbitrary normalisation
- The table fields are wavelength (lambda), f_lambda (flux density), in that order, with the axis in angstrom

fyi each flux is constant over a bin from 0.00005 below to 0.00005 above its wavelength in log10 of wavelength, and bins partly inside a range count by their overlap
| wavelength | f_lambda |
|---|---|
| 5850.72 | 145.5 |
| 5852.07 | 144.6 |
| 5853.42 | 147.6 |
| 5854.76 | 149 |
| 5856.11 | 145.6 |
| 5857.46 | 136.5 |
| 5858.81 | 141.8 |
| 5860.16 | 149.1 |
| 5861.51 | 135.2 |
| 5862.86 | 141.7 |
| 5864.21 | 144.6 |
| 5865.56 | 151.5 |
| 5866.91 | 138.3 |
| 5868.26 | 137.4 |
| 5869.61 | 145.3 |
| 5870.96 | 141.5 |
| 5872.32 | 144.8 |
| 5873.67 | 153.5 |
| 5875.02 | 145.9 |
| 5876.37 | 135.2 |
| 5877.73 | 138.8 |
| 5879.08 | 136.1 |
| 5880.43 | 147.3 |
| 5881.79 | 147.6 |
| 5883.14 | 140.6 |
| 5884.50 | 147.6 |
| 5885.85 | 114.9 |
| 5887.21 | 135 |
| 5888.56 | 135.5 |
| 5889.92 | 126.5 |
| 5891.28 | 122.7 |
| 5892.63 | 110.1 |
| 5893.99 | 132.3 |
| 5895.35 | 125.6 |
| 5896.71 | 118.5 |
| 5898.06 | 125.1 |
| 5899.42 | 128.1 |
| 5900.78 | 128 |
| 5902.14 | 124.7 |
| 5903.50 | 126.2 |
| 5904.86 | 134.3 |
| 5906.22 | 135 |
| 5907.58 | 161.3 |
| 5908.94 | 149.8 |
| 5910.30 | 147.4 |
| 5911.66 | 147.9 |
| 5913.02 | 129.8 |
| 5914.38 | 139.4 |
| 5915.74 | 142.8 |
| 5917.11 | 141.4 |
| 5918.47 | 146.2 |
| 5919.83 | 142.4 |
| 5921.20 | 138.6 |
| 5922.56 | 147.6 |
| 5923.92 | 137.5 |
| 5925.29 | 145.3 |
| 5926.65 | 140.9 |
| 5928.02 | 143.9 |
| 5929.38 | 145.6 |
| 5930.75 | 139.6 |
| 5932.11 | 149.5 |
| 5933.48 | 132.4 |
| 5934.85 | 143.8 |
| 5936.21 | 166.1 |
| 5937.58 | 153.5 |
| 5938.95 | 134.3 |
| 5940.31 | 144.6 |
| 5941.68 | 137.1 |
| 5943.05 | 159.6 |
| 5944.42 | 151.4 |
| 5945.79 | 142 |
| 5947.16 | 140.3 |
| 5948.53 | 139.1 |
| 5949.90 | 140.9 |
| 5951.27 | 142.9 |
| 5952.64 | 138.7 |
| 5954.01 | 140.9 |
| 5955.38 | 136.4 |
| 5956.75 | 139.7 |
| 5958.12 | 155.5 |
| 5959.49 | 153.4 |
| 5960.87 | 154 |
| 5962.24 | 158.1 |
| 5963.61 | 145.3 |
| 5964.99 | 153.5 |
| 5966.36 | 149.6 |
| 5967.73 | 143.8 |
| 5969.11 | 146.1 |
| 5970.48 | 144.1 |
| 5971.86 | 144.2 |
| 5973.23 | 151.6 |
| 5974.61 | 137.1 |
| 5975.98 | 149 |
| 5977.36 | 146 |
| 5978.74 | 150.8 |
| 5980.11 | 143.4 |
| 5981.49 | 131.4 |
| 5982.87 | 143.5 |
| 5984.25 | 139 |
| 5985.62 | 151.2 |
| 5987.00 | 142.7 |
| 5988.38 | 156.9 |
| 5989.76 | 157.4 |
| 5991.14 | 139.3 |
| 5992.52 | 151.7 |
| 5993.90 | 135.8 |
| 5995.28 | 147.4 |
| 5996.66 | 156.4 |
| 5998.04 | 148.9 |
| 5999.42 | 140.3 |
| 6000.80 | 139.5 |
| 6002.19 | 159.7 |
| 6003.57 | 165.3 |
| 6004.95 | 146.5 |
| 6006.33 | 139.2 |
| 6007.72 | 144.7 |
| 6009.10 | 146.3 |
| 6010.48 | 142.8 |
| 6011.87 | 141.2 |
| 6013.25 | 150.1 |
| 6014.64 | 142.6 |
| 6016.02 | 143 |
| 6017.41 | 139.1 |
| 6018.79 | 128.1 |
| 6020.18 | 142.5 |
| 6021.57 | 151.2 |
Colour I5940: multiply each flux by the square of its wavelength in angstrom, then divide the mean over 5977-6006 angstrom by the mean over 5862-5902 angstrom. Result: 1.13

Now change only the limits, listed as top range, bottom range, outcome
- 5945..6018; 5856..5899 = 1.10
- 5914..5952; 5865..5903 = 1.09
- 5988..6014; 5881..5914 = 1.15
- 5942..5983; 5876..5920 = 1.10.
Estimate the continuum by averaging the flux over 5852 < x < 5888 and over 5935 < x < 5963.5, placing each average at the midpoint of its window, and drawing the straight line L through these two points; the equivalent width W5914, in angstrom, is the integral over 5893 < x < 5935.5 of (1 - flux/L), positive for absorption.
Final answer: 1.8 angstrom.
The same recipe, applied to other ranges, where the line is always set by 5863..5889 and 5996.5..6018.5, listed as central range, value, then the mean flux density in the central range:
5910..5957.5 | 0.1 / 143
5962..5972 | -0.2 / 148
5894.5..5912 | 1.0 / 134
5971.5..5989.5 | 0.0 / 145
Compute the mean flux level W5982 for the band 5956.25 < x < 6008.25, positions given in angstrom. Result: 147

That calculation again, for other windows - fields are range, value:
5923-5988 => 145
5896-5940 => 140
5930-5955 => 144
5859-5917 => 137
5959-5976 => 148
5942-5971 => 146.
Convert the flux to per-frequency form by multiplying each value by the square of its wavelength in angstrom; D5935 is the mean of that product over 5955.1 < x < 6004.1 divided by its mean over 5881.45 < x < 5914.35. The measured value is 1.1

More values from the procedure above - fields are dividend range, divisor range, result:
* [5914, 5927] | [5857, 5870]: 1.02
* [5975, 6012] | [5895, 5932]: 1.09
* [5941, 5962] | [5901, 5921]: 1.05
